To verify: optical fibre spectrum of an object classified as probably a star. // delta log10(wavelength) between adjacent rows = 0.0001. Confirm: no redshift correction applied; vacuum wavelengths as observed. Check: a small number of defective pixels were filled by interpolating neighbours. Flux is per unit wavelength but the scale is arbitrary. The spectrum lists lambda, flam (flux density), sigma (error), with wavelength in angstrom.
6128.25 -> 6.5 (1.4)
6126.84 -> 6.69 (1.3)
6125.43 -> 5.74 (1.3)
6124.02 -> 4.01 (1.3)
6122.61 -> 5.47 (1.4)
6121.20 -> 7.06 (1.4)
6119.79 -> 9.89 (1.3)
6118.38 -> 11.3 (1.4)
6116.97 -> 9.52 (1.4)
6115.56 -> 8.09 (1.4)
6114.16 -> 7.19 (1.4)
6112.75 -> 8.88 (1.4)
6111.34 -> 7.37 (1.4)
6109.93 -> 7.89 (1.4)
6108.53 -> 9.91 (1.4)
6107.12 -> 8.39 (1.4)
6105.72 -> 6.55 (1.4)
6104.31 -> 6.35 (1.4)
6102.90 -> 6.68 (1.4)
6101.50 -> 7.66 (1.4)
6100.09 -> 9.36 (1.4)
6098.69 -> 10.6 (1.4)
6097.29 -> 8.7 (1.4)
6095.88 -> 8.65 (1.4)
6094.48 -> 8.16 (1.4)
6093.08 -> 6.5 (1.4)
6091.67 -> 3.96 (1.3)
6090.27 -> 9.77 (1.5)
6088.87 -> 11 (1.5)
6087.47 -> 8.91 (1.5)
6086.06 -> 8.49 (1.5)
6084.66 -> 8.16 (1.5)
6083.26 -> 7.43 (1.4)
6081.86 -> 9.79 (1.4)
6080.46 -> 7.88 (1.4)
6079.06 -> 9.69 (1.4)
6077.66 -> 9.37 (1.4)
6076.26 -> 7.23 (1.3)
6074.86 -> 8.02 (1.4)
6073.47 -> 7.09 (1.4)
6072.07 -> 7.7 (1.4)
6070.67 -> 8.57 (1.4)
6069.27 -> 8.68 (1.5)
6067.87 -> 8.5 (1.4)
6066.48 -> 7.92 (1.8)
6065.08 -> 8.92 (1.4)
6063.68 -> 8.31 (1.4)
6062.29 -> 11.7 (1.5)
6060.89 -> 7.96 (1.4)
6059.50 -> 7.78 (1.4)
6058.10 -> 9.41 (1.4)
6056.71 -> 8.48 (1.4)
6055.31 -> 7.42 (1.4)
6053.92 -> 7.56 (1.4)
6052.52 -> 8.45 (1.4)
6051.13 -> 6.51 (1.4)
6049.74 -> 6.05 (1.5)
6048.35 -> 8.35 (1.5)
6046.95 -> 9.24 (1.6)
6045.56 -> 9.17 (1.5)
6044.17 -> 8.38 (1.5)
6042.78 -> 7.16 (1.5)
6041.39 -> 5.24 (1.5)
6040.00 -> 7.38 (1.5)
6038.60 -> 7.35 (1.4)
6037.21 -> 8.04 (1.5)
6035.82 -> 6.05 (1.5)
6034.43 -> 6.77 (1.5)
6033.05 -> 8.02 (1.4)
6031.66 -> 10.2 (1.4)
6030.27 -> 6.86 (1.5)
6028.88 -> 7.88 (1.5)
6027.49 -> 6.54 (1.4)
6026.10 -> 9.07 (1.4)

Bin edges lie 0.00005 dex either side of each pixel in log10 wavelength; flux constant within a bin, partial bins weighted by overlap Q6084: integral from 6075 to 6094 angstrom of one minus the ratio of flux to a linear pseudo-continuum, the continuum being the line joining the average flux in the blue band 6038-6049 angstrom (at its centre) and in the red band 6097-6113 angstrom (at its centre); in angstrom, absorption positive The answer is -0.7 angstrom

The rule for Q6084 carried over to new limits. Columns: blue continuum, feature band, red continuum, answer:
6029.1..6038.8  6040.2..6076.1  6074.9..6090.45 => 0.6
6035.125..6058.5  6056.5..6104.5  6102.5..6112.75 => -4.6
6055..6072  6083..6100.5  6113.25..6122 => 0.5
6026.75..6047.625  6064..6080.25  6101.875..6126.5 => -1.5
